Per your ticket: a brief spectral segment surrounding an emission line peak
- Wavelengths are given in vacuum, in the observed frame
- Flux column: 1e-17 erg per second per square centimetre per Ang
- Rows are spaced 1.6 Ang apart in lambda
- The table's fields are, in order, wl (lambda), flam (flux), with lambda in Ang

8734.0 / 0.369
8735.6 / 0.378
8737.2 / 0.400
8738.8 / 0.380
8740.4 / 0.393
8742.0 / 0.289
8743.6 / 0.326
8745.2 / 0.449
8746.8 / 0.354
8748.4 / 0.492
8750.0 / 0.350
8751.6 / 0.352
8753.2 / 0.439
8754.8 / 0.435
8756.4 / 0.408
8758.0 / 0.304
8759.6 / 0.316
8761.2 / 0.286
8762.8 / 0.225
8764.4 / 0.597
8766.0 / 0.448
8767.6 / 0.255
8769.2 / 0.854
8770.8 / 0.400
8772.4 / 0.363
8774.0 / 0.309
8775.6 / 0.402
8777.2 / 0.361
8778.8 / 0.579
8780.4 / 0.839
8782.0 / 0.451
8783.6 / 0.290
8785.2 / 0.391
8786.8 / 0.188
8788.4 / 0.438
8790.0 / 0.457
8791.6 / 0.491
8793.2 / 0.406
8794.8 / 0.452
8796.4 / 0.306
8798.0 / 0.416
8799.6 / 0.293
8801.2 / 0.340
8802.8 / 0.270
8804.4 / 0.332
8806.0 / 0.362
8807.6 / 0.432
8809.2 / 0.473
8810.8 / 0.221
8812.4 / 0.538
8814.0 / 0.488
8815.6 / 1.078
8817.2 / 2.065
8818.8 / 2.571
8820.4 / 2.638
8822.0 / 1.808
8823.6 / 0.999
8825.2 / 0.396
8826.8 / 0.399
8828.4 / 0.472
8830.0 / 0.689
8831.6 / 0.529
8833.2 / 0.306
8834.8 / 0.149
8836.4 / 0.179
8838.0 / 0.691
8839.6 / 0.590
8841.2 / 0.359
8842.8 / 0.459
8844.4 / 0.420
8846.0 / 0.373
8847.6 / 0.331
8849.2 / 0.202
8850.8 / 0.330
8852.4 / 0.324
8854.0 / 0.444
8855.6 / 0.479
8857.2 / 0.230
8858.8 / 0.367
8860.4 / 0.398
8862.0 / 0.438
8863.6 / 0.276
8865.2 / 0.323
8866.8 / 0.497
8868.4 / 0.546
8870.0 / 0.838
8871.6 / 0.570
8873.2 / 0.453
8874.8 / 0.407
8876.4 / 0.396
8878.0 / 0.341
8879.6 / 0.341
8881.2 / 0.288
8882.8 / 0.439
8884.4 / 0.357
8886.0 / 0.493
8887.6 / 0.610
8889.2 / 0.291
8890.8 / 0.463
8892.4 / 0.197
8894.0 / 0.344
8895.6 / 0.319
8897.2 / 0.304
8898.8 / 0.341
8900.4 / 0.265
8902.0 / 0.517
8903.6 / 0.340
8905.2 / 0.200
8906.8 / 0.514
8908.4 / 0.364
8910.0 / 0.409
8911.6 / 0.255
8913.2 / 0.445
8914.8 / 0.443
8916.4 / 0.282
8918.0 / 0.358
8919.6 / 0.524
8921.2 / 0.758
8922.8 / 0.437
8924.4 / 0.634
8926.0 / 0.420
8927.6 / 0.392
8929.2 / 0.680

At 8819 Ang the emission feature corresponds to H-beta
